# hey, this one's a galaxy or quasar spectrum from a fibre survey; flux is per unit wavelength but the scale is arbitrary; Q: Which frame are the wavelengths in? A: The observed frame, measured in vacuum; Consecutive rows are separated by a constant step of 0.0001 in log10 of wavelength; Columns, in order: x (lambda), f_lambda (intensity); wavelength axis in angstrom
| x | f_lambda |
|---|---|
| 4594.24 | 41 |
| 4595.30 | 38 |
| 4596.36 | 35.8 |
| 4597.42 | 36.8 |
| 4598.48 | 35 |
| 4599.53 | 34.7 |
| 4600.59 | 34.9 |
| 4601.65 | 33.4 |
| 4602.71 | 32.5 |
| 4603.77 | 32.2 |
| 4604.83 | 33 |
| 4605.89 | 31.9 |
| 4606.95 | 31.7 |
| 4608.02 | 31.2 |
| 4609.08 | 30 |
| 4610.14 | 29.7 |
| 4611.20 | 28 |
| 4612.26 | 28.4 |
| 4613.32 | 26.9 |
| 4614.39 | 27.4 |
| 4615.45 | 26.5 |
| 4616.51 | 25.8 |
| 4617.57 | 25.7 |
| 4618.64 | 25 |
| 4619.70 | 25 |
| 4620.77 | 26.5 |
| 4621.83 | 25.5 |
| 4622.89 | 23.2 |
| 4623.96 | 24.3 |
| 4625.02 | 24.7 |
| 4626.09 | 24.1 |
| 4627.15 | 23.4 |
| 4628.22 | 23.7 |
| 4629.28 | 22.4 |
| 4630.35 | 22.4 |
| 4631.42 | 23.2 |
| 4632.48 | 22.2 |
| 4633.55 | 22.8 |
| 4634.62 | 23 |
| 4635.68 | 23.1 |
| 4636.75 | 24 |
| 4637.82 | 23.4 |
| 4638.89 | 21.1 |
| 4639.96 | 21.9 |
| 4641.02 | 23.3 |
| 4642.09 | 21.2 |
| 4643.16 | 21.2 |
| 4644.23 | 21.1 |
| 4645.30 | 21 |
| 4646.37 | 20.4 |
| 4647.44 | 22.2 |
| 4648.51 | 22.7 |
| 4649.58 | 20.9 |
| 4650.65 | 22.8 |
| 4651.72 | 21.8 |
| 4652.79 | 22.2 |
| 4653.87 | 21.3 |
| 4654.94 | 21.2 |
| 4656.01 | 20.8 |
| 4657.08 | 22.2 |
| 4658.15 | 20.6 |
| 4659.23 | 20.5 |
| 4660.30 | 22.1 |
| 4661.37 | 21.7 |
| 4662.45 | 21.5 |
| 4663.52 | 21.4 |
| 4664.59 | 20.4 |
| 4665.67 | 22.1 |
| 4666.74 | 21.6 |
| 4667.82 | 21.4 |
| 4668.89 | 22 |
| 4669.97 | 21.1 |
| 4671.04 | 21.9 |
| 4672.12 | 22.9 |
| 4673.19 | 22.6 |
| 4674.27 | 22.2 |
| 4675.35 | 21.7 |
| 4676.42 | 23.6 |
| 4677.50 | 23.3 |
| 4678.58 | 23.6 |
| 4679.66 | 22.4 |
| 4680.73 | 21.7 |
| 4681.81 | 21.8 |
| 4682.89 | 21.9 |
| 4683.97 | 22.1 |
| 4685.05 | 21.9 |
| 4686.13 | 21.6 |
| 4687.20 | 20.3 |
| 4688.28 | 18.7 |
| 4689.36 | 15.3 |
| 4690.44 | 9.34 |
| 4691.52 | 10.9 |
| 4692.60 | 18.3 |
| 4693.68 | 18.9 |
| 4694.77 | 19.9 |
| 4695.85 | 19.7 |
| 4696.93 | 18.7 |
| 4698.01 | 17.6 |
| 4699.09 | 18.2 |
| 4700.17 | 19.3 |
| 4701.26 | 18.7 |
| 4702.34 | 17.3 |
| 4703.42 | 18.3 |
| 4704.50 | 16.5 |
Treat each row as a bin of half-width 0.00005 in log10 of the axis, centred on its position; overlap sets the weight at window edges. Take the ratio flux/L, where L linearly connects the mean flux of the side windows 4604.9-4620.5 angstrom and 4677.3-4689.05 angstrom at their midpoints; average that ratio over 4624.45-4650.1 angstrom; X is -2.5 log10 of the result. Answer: 0.15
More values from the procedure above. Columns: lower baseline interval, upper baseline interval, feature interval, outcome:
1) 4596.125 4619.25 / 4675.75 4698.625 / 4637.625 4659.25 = 0.157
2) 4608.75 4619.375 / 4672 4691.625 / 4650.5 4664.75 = 0.073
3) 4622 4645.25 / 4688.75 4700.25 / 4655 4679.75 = -0.126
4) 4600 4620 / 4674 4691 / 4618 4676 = 0.115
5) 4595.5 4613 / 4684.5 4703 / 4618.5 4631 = 0.205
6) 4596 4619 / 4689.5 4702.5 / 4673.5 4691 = -0.075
